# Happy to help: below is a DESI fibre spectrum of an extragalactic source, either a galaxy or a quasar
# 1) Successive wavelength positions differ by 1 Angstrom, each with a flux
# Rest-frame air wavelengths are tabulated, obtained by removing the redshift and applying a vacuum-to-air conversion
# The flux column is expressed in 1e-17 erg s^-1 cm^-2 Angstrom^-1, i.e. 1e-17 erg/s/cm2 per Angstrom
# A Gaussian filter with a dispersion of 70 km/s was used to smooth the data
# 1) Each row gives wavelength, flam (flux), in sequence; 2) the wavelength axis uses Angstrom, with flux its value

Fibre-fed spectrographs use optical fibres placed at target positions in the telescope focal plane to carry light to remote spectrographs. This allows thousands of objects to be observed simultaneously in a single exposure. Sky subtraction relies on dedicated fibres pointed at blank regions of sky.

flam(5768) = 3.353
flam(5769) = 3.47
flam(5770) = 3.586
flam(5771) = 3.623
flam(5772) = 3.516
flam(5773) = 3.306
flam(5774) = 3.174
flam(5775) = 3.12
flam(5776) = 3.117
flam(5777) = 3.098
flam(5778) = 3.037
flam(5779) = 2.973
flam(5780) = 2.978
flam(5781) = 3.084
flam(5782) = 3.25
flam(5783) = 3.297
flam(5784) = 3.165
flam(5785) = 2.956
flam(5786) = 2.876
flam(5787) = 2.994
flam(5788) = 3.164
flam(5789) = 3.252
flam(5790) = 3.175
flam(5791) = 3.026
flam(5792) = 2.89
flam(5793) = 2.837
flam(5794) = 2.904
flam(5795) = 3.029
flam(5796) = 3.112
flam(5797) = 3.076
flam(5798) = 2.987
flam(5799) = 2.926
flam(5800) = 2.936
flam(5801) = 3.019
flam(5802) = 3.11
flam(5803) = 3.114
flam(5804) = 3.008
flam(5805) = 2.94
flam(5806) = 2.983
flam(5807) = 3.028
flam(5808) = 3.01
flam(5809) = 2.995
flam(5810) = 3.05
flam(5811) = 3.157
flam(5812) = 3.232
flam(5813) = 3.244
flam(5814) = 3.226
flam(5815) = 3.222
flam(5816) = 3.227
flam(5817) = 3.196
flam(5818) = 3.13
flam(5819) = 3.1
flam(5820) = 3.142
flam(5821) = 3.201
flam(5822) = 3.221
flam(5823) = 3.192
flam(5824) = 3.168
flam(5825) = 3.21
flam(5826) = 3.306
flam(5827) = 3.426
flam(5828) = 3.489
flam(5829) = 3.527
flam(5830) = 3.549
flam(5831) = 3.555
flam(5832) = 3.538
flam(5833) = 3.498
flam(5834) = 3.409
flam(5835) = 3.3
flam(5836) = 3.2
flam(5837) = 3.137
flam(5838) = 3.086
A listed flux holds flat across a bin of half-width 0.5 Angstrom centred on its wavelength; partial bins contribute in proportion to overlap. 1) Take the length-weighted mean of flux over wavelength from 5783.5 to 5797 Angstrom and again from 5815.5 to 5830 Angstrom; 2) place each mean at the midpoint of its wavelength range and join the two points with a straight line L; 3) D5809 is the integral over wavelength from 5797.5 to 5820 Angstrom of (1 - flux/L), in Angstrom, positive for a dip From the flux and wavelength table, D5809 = 0.56 Angstrom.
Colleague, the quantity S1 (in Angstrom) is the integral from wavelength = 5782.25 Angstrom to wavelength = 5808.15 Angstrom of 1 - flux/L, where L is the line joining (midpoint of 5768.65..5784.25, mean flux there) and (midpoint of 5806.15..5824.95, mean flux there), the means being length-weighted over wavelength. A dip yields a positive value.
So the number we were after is 1.3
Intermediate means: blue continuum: 3.24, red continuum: 3.15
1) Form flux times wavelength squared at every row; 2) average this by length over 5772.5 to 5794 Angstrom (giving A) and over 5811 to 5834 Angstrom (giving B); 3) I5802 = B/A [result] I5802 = 1.1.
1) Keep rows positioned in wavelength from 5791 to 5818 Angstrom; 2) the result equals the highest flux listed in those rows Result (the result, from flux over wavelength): 3.244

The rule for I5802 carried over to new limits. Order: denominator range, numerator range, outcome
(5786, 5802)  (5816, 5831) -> 1.10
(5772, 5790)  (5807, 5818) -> 1.02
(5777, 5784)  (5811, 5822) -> 1.04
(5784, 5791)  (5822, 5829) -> 1.09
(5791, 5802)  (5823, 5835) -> 1.16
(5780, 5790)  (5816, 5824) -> 1.03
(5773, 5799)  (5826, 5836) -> 1.14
